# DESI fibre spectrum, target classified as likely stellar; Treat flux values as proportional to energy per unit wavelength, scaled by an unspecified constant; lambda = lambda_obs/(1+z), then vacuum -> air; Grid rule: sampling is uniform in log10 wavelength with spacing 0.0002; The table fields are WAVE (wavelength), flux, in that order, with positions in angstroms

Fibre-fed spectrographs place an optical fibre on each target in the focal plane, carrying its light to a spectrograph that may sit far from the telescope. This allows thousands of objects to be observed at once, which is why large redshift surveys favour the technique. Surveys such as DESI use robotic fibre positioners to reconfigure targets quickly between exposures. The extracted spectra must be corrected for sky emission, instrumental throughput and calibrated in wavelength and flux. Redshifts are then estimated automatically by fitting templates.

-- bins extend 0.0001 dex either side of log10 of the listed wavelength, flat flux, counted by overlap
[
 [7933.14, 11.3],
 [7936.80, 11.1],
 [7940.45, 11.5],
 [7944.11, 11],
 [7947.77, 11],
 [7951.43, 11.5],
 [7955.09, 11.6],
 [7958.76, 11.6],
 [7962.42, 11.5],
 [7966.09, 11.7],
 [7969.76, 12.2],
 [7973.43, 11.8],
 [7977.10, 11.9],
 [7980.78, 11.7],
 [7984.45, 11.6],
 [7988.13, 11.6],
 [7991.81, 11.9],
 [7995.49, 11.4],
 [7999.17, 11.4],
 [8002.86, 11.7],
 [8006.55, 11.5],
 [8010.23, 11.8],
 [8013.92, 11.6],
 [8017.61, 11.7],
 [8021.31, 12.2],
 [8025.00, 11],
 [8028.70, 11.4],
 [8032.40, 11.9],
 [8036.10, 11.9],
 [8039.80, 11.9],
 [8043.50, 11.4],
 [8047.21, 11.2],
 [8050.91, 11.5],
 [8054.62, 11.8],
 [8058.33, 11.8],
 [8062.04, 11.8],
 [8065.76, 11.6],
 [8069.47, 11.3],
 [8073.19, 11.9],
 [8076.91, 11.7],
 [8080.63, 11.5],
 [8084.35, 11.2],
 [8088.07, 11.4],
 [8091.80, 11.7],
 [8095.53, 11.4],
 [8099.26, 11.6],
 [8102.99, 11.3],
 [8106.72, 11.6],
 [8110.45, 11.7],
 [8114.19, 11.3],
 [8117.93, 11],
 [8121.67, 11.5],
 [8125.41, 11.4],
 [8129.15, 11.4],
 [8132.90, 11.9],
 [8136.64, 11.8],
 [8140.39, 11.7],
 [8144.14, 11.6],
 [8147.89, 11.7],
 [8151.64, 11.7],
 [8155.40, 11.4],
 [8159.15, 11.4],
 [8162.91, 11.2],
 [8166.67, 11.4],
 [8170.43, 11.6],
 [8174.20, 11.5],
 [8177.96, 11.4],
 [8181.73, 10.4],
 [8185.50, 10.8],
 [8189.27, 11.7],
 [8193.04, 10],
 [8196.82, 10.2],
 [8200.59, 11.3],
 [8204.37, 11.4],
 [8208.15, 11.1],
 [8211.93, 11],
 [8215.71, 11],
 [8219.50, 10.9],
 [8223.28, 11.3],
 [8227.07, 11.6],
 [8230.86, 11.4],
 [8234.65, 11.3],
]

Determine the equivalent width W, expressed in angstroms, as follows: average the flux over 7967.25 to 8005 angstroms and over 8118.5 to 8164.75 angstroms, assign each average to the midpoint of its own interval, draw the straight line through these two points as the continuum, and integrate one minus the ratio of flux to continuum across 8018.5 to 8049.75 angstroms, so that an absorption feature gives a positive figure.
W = 0.14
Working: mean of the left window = 11.7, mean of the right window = 11.5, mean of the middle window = 11.6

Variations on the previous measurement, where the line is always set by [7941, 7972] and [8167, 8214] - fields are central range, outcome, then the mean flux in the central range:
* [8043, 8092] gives -1.1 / 11.6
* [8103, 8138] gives -1.0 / 11.5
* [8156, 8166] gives -0.2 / 11.3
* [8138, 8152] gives -0.7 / 11.7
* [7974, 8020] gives -0.9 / 11.7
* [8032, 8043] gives -0.5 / 11.8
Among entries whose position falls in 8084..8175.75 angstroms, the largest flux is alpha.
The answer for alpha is 11.9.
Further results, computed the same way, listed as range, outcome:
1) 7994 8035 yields 12.2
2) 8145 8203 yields 11.7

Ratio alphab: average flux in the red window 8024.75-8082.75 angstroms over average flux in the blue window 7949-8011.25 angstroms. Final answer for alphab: 1.00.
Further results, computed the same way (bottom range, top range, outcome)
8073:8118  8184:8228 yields 0.96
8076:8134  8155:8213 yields 0.97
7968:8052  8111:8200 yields 0.97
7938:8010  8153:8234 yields 0.96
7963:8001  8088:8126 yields 0.98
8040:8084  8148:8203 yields 0.96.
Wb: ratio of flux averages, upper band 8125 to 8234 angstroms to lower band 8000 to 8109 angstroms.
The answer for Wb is 0.97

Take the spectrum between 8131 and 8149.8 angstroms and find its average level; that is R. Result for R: 11.7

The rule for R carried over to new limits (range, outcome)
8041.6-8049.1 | 11.3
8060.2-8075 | 11.6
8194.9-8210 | 11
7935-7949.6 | 11.2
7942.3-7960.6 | 11.3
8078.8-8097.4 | 11.4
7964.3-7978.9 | 11.9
